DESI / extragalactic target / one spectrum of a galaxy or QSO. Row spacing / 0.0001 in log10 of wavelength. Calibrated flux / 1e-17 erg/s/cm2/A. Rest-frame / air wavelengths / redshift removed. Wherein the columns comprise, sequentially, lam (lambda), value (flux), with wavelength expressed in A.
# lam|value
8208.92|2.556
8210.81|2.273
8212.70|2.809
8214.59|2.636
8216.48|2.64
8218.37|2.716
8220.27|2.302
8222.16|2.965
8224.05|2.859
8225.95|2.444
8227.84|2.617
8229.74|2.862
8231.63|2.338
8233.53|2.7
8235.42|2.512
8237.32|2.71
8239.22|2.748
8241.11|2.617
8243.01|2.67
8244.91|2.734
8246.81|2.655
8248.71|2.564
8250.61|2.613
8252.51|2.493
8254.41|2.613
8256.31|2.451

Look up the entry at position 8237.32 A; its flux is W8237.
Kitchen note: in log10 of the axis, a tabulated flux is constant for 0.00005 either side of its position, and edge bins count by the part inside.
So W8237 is 2.71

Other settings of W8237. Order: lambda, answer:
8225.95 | 2.444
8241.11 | 2.617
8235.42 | 2.512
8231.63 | 2.338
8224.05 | 2.859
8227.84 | 2.617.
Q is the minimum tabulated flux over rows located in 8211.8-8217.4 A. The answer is 2.636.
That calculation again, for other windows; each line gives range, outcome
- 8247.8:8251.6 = 2.564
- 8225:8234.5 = 2.338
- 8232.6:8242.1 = 2.512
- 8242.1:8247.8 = 2.655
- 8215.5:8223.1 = 2.302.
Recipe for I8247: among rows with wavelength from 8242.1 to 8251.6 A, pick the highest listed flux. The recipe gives 2.734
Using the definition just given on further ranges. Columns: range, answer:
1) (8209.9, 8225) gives 2.965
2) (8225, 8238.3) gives 2.862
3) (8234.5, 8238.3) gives 2.71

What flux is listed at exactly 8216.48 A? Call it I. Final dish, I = 2.64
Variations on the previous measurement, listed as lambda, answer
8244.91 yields 2.734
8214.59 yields 2.636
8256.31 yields 2.451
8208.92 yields 2.556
